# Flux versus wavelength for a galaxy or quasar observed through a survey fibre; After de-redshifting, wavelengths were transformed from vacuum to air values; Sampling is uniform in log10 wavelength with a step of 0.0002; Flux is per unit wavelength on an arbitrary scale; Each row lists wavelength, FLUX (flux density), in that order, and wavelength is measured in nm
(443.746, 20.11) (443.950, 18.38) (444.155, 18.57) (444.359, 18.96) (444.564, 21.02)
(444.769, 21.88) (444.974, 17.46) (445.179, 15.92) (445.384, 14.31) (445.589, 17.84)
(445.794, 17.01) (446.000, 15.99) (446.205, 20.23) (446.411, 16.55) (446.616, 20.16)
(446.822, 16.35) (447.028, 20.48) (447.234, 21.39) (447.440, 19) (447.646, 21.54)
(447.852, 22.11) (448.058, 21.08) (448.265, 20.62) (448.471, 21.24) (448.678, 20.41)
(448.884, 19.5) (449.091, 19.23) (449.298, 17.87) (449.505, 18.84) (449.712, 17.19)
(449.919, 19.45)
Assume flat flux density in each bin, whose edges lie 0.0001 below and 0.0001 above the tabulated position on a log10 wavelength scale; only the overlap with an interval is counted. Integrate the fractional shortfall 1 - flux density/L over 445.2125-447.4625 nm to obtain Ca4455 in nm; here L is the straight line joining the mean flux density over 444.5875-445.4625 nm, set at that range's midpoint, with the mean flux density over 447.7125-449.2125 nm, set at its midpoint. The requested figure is 0.10 nm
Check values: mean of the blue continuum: 17.8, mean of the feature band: 18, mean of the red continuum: 20.6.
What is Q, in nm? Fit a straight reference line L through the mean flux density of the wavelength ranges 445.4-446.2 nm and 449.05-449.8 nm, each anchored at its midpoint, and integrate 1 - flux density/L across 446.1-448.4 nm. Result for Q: -0.319 nm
